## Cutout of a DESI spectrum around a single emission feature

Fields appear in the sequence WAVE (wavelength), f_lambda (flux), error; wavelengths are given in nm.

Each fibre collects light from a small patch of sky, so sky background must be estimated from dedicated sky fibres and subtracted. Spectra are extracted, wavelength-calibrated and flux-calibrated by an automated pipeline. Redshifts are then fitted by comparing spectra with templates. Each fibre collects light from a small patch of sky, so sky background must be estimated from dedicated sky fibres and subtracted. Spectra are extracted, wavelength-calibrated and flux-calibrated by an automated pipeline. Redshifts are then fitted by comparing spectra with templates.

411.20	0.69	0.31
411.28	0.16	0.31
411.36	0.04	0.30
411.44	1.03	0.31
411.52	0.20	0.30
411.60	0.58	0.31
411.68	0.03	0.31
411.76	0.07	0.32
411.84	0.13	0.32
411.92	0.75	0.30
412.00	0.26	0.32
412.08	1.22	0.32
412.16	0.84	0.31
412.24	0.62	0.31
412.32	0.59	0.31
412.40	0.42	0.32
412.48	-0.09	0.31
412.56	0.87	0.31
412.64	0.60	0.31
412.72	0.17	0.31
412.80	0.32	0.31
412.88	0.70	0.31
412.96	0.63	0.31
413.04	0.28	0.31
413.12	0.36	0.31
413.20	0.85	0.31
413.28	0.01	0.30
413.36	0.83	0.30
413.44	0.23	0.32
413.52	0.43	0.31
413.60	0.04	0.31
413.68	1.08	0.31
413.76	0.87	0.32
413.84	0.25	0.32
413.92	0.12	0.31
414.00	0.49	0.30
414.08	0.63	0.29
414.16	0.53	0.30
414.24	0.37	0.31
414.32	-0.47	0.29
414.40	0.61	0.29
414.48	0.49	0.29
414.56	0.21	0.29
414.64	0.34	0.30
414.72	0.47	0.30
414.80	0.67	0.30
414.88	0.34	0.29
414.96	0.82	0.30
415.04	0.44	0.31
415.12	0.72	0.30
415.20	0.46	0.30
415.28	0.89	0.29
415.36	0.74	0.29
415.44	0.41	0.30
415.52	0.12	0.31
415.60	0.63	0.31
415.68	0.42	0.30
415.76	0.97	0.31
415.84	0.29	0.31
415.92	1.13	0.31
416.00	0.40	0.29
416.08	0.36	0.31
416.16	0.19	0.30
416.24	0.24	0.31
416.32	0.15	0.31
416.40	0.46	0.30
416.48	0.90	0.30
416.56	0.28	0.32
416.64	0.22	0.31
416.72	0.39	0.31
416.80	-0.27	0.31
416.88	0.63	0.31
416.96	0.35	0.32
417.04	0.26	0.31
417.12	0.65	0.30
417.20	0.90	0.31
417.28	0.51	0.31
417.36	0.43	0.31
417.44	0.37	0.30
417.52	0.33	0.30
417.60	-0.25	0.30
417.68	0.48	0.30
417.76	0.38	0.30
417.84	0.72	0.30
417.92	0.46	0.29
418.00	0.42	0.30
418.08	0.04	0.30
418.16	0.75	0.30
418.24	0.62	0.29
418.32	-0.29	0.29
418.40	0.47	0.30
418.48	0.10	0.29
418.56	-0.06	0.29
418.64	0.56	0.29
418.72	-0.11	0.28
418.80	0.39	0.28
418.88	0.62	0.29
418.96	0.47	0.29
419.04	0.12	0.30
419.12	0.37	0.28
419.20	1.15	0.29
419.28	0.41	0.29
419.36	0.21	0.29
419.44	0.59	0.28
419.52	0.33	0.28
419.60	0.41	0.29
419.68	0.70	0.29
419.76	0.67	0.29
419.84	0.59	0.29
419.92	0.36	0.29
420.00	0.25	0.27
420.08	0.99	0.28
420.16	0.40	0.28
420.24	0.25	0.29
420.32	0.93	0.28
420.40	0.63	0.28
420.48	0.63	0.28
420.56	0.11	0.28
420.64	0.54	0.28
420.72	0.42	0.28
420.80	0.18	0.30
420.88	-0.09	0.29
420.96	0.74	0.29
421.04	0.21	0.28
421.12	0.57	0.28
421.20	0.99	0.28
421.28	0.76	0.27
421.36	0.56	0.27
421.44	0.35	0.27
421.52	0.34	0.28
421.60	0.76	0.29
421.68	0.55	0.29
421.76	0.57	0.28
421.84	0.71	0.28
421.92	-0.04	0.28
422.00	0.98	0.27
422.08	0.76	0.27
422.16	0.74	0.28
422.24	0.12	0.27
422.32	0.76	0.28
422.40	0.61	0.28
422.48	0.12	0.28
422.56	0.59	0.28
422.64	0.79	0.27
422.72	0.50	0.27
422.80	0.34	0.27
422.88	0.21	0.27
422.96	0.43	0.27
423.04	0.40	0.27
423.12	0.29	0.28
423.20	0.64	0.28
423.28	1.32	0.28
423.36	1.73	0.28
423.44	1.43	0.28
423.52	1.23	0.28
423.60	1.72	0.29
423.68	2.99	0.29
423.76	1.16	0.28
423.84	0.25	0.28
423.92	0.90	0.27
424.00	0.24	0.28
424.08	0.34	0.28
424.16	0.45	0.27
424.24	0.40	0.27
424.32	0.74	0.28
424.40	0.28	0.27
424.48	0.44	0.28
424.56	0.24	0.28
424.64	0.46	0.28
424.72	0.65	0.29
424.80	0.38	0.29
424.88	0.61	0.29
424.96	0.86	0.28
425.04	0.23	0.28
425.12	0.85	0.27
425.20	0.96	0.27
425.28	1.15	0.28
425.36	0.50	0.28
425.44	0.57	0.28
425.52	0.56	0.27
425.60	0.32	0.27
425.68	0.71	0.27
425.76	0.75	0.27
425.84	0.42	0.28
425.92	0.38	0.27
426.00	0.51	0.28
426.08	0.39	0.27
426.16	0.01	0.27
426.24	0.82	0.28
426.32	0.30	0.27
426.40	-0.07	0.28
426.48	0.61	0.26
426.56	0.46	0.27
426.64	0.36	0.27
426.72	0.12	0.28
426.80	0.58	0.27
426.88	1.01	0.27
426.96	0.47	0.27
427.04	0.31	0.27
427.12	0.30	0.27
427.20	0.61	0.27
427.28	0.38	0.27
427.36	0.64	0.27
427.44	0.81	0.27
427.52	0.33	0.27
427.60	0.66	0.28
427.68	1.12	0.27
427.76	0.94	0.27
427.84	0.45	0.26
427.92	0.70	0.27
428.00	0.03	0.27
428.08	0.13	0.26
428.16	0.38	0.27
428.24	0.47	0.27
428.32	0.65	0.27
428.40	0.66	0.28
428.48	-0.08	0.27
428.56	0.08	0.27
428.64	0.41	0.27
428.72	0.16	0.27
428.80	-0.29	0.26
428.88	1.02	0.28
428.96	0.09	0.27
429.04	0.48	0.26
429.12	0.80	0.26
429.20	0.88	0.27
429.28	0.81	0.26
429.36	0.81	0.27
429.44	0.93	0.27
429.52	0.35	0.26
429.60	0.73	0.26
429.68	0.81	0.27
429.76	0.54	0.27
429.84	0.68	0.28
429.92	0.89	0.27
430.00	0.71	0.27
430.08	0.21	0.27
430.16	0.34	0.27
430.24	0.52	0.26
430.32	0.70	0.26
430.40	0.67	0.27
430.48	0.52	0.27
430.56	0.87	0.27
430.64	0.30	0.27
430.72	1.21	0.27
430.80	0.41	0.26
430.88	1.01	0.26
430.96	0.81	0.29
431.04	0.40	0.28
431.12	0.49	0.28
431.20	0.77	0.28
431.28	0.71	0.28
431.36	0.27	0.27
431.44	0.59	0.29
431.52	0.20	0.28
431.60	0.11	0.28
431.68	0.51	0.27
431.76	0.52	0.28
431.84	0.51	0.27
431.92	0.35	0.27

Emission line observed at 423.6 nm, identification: [O II]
